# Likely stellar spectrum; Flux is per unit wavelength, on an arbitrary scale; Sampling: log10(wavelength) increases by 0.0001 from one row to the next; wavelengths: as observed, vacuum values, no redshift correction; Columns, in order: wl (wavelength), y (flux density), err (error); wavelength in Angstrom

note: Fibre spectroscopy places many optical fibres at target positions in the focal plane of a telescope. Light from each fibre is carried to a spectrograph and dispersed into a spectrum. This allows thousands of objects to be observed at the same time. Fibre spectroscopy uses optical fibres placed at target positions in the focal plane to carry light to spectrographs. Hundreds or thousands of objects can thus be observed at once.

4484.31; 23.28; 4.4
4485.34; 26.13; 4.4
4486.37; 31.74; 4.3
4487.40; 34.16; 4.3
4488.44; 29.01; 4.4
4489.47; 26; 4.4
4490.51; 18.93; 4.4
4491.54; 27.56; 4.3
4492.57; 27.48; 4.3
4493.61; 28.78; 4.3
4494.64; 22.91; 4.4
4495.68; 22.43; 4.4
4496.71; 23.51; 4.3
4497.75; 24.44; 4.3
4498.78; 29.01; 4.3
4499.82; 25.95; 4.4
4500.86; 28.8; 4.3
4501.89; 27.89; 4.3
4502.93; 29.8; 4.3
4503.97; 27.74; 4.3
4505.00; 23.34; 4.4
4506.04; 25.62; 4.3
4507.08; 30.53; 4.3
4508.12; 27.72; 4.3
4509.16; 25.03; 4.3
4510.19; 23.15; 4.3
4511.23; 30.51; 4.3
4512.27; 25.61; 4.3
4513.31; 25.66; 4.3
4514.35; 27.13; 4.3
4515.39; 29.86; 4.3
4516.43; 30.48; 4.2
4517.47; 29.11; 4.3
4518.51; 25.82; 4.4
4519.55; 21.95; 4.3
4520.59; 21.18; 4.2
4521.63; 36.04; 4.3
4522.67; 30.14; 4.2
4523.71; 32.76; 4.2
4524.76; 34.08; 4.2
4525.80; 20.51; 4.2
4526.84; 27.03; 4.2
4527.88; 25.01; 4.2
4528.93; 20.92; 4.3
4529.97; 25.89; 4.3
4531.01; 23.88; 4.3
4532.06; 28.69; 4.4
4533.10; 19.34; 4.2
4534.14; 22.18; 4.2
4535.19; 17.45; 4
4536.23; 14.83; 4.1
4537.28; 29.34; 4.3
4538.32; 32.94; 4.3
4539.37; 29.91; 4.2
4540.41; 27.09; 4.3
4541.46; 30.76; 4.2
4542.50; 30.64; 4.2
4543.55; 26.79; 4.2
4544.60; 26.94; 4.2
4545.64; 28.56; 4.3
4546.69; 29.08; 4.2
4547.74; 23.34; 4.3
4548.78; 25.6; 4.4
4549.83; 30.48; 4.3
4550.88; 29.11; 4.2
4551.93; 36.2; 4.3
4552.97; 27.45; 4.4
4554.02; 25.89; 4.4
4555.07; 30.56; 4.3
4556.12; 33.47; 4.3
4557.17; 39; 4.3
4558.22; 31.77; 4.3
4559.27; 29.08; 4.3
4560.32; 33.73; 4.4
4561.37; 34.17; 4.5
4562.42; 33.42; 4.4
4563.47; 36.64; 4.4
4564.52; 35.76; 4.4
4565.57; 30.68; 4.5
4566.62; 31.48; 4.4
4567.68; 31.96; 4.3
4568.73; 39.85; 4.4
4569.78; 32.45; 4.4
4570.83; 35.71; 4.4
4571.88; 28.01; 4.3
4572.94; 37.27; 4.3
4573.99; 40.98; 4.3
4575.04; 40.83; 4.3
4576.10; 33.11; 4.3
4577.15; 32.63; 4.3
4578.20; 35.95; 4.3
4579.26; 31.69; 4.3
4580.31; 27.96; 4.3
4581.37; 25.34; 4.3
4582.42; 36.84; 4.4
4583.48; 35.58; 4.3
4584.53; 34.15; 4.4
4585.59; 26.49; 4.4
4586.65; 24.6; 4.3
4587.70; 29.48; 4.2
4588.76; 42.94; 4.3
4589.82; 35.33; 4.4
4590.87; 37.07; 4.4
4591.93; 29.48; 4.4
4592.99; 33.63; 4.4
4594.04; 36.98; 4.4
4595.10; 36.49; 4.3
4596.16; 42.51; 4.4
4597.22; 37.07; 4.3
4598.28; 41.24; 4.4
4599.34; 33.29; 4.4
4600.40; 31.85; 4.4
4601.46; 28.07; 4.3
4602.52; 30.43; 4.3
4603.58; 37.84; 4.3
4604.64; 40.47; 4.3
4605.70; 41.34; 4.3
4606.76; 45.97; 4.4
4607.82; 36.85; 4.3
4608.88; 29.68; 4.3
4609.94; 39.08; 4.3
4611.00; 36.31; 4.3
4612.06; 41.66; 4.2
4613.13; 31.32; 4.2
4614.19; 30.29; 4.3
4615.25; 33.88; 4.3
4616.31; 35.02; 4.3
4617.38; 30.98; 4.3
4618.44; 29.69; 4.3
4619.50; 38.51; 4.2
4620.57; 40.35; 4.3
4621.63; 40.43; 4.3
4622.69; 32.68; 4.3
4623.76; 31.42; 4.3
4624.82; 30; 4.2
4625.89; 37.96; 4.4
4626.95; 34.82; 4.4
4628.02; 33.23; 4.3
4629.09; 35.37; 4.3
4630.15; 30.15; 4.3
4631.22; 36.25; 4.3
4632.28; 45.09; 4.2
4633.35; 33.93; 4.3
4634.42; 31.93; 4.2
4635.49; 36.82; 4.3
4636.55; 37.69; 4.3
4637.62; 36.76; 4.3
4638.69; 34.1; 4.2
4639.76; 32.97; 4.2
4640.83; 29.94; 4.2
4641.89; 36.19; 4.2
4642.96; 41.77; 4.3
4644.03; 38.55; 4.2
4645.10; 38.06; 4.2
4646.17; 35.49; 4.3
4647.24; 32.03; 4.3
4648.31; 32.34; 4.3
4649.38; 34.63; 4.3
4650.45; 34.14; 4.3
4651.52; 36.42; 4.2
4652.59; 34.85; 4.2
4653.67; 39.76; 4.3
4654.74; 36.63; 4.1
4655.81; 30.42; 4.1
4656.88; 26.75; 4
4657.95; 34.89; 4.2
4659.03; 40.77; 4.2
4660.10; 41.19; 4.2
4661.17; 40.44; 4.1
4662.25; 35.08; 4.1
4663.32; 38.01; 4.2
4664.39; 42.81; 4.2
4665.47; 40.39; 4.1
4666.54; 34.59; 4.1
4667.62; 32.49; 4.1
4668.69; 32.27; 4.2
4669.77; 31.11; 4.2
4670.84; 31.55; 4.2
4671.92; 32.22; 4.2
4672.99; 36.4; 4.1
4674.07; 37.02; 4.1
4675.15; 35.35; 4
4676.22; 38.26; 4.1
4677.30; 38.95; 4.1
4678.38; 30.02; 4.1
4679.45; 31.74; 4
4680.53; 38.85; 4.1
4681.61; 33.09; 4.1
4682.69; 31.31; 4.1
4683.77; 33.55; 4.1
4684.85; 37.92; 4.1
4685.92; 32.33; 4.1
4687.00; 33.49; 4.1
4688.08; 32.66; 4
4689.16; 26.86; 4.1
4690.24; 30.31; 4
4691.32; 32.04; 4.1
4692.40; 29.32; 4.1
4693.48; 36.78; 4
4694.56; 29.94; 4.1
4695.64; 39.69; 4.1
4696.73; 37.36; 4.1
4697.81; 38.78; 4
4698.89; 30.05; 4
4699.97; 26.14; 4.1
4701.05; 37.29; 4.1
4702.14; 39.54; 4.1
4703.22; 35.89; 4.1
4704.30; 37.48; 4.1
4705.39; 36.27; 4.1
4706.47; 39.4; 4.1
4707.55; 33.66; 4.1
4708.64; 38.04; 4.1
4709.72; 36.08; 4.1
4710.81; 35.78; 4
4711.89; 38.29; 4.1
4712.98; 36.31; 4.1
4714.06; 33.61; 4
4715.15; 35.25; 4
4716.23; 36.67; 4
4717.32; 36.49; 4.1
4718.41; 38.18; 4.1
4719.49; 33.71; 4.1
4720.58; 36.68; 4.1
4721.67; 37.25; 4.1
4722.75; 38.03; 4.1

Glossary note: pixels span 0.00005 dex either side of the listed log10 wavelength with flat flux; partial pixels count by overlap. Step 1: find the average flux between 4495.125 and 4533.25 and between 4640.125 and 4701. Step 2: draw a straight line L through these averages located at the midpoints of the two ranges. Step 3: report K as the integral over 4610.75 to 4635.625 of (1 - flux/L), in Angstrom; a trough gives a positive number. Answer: -2.0 Angstrom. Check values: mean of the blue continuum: 26.7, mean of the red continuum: 34.7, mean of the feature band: 34.9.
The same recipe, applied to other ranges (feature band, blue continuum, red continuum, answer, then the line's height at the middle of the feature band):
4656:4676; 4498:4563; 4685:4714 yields -1.44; 33.3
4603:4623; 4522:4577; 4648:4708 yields -2.55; 32.4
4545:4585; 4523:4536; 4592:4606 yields -2.76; 30.4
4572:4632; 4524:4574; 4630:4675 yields -4.17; 32.6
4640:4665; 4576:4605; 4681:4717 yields -1.34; 34.3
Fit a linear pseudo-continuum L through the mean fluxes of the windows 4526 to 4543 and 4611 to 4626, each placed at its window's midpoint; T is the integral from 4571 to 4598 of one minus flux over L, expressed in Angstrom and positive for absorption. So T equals -3.0 Angstrom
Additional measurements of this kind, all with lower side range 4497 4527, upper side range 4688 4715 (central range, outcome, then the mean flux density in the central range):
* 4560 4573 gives -1.88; 33.8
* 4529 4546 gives 1.59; 25.8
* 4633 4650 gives -1.46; 35.2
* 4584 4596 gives -1.24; 33.6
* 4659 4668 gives -1.38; 38.4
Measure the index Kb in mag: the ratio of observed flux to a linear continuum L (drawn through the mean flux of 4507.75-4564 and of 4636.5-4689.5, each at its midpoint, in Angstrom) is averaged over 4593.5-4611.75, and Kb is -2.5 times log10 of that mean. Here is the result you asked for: -0.16 mag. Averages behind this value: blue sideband 28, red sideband 35.1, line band 36.9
